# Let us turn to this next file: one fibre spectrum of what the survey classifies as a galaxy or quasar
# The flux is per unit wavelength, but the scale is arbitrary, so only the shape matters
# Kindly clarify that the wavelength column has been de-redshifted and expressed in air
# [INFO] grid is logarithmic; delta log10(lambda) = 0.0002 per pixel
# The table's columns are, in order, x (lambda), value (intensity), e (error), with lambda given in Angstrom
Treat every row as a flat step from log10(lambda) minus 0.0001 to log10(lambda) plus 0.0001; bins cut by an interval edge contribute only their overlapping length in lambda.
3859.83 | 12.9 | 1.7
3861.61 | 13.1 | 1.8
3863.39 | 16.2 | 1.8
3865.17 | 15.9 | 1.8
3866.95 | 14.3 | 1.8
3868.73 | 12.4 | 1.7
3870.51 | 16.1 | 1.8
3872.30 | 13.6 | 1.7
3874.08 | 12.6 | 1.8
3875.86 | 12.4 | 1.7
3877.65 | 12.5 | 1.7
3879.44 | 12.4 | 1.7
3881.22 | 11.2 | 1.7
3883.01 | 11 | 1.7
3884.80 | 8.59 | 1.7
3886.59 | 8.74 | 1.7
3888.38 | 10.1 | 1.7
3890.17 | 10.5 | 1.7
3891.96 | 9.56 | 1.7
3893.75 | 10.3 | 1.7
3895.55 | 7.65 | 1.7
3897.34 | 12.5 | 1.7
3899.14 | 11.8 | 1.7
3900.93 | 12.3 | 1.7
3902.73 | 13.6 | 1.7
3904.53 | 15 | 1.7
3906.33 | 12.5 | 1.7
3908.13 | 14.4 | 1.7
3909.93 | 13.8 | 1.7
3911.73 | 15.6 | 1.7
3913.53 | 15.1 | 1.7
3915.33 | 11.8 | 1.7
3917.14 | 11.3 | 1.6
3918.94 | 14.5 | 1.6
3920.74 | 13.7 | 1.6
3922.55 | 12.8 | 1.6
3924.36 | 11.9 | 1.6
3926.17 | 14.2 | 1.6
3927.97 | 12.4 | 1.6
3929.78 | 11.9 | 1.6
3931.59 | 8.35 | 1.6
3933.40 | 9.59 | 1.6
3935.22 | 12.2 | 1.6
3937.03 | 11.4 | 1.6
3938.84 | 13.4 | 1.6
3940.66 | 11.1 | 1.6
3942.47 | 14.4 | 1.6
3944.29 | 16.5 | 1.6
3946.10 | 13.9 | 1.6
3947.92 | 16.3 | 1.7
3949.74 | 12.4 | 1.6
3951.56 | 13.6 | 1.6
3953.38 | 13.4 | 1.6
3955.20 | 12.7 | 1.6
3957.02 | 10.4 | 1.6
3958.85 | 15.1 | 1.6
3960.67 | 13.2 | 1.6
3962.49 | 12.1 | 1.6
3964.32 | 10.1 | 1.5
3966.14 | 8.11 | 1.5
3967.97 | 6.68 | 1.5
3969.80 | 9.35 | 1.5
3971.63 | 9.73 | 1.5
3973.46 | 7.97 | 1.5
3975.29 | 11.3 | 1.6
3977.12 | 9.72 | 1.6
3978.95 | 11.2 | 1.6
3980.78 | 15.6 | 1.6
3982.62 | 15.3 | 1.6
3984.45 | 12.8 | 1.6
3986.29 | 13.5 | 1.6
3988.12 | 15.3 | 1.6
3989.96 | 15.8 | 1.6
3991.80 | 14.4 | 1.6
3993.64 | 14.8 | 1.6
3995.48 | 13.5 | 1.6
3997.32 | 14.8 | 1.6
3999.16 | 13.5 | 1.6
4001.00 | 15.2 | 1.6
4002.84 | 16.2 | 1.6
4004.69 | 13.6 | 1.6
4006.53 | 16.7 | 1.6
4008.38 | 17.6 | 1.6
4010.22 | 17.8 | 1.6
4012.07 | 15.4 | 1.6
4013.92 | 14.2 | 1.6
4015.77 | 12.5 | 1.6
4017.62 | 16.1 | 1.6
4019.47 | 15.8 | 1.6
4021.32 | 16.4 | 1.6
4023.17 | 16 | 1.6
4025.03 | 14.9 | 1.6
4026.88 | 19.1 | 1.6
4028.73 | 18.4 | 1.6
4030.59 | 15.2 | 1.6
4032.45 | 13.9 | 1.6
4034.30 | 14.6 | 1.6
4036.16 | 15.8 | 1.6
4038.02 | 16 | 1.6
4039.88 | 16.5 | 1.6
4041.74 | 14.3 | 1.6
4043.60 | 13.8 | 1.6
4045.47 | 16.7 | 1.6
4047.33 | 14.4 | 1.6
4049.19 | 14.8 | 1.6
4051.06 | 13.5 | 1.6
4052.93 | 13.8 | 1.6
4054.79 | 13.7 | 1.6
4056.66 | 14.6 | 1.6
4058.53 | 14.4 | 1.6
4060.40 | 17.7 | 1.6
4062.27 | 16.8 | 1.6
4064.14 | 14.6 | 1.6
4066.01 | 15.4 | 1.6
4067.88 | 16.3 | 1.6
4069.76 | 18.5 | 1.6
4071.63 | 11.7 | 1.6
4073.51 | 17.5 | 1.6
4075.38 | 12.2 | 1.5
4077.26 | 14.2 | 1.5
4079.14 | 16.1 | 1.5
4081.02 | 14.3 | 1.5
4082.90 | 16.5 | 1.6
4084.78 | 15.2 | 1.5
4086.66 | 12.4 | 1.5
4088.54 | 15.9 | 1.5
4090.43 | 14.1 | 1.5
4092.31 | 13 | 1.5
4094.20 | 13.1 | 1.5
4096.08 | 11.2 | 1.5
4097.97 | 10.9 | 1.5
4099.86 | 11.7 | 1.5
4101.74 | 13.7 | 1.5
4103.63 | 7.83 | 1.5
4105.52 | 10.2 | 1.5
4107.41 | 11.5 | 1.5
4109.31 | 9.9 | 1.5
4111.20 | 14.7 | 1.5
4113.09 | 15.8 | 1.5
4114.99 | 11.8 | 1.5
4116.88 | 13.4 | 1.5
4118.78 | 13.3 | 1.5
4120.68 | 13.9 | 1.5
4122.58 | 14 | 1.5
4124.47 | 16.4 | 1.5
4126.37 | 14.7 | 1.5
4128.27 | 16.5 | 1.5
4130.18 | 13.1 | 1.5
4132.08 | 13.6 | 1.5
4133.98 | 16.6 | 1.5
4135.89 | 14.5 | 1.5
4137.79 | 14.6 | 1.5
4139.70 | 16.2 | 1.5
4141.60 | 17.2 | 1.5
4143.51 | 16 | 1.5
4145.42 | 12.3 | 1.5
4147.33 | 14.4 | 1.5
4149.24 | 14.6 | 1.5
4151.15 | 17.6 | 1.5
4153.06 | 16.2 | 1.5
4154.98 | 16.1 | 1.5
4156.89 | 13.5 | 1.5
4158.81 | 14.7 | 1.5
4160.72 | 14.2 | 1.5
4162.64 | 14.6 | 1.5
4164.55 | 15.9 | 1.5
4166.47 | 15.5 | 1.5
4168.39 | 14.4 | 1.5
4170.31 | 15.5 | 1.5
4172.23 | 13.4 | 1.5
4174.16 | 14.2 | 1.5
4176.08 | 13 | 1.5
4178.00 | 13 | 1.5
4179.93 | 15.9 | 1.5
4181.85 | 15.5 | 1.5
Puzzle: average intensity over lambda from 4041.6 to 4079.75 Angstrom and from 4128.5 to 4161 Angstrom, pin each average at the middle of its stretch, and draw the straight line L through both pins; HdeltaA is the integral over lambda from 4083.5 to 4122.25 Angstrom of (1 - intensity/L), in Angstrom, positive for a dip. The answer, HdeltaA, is 5.95 Angstrom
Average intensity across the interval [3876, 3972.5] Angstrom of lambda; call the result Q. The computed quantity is 12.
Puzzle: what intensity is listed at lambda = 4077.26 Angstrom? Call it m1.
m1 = 14.2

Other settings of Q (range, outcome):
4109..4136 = 14.2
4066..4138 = 13.8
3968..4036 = 14.3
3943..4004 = 12.9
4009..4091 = 15.3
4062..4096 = 14.7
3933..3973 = 12.1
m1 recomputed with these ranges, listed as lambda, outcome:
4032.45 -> 13.9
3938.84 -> 13.4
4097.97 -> 10.9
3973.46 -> 7.97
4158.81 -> 14.7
